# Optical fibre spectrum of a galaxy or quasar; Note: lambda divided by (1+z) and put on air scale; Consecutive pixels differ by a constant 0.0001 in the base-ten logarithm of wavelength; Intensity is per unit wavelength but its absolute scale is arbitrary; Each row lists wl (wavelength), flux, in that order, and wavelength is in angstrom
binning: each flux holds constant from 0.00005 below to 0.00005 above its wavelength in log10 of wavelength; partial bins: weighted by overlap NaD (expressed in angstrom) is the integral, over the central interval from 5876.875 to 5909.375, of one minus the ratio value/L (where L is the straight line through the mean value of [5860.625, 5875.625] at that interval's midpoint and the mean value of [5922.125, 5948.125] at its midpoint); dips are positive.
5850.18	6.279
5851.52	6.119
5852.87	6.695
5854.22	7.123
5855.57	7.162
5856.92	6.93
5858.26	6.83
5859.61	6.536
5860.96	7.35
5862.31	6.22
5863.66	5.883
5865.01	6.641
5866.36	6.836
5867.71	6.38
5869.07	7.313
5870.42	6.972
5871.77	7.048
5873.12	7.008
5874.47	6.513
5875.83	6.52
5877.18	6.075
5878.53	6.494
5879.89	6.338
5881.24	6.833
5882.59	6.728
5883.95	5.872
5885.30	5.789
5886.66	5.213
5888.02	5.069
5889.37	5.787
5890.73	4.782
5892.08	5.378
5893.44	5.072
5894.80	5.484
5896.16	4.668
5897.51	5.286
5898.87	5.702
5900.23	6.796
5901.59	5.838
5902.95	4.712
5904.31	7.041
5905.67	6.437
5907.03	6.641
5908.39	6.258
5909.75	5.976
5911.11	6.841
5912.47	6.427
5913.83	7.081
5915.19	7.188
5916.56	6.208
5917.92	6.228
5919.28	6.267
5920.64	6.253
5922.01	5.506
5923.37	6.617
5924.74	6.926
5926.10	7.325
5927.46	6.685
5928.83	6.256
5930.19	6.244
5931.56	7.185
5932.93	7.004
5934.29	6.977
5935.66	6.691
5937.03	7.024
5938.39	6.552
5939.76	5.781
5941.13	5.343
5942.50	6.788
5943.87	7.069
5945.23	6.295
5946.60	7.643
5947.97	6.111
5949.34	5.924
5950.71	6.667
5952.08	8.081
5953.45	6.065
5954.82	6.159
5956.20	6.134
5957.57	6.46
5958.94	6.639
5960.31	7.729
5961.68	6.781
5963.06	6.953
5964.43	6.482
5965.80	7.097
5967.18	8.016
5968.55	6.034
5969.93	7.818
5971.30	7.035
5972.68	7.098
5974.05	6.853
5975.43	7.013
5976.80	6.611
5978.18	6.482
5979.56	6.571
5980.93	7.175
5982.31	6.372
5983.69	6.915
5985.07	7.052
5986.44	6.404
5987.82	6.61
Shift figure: 4.1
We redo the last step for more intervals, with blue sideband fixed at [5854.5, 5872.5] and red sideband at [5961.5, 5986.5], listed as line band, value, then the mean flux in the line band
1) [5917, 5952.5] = 1.43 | 6.58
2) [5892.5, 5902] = 1.79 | 5.53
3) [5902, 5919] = 1.06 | 6.41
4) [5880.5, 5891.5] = 1.70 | 5.76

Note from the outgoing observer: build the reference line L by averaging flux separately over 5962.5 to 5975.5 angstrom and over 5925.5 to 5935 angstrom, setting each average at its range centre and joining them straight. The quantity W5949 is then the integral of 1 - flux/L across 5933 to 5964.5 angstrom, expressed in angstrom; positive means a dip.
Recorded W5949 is 1.3 angstrom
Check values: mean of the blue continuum 6.81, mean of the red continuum 7.04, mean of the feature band 6.63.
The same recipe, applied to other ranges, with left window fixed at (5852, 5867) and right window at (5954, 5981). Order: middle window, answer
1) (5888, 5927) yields 4.0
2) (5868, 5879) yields 0.0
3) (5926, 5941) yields 0.4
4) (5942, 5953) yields 0.0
